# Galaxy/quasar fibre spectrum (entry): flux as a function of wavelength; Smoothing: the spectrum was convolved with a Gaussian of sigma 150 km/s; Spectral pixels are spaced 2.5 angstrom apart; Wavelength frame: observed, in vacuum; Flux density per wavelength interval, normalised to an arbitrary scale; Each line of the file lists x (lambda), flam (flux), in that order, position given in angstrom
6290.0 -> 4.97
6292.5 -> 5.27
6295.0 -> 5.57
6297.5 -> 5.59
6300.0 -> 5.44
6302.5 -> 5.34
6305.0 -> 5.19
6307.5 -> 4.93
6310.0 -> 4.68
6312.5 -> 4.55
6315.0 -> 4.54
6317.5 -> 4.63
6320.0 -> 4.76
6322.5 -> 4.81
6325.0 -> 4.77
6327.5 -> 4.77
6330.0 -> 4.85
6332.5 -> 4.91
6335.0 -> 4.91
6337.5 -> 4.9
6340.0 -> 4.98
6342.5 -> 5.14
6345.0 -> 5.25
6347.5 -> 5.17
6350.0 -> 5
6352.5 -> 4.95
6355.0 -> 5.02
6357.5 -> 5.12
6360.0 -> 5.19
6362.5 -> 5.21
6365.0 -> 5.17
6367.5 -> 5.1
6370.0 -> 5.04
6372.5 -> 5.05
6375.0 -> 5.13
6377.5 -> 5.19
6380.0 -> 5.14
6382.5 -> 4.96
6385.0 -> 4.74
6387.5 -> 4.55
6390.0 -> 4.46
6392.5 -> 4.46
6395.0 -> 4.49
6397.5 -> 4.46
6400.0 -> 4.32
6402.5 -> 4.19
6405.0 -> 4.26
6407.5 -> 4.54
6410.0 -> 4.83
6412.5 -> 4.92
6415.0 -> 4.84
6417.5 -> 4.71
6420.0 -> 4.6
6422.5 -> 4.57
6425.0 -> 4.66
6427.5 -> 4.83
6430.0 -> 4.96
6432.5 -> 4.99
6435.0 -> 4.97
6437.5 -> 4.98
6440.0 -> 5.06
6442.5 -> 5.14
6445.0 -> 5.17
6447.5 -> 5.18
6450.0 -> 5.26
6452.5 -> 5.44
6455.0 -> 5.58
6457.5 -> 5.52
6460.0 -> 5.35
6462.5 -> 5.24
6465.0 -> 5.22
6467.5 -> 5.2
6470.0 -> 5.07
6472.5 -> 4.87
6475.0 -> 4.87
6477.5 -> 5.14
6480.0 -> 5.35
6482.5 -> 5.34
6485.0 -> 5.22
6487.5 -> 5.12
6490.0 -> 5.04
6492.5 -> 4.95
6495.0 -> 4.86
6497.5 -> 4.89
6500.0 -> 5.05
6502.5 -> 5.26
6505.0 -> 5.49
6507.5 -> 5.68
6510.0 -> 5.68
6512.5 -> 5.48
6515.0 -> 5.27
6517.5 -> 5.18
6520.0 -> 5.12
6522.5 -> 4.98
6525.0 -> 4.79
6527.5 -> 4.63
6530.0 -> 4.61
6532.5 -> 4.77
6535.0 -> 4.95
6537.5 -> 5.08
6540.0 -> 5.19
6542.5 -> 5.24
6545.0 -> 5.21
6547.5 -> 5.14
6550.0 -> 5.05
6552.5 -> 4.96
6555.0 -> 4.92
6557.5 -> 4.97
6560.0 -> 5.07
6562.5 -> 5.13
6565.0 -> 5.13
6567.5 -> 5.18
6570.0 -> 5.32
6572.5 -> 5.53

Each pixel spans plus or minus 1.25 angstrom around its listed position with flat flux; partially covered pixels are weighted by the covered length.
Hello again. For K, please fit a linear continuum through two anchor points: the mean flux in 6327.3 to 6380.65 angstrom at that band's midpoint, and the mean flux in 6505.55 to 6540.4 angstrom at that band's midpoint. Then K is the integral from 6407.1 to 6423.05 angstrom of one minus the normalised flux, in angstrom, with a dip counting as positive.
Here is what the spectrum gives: 1.08 angstrom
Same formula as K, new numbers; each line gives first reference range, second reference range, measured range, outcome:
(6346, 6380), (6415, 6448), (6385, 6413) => 2.8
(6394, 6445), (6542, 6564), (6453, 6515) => -4.3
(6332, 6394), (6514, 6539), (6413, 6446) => 0.6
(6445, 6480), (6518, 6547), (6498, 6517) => -1.2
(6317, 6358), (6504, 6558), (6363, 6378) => -0.4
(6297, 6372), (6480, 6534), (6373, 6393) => 0.7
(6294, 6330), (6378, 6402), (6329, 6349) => -0.7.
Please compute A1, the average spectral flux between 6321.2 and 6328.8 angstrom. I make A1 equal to 4.78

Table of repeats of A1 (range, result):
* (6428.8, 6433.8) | 4.98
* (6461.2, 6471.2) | 5.18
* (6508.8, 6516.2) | 5.48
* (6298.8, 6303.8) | 5.39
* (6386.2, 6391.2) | 4.51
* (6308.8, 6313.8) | 4.61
